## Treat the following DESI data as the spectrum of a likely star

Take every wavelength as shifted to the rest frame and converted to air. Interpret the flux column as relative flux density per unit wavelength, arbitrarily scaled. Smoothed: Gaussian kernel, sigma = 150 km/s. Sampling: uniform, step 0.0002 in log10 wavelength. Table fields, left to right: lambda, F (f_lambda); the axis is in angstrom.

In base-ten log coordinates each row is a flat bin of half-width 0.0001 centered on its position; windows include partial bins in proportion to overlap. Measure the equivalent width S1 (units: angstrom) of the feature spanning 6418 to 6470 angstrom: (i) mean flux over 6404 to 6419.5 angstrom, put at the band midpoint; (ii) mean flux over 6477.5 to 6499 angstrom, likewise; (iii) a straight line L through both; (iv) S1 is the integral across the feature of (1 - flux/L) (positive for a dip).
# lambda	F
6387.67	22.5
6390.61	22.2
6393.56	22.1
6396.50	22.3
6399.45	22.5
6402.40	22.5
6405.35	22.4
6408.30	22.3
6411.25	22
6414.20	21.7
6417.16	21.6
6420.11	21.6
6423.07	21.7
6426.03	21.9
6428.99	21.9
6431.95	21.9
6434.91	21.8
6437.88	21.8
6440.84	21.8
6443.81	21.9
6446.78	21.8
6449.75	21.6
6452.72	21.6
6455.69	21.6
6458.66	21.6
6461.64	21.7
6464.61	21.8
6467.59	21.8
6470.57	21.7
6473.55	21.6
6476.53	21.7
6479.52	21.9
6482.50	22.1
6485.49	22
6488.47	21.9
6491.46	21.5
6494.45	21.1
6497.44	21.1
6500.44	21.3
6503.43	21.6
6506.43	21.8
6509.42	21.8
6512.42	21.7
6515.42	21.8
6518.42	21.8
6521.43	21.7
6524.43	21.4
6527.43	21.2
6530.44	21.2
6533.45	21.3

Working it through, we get 0.2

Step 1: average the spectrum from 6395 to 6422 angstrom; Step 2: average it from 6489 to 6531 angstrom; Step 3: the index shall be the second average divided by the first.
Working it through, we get 0.97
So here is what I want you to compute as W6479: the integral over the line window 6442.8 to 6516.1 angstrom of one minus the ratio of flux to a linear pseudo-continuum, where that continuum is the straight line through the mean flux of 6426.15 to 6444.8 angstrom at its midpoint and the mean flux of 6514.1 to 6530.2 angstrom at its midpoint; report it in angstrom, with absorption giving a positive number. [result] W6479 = 0.07 angstrom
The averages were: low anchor 21.9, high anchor 21.5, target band 21.7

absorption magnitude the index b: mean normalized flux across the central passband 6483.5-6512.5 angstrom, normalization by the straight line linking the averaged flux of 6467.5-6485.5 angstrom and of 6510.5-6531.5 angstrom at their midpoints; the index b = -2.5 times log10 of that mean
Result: 0.01 mag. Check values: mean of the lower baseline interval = 21.8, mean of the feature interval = 21.6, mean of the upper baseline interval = 21.6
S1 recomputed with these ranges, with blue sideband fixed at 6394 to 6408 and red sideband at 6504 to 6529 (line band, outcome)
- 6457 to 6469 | 0.15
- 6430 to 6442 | 0.18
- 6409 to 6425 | 0.38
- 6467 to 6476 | 0.10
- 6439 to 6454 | 0.24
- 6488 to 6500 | 0.24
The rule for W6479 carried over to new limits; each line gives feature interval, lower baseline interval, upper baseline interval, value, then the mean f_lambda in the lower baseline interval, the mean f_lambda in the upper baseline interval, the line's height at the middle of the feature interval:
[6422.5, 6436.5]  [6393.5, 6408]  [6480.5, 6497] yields 0.2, 22.4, 21.7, 22.2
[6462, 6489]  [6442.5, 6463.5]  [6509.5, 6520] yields -0.1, 21.7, 21.8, 21.7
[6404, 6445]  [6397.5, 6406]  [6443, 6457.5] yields 0.4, 22.4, 21.7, 22.1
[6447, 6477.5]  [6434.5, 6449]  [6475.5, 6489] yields 0.3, 21.8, 21.9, 21.9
